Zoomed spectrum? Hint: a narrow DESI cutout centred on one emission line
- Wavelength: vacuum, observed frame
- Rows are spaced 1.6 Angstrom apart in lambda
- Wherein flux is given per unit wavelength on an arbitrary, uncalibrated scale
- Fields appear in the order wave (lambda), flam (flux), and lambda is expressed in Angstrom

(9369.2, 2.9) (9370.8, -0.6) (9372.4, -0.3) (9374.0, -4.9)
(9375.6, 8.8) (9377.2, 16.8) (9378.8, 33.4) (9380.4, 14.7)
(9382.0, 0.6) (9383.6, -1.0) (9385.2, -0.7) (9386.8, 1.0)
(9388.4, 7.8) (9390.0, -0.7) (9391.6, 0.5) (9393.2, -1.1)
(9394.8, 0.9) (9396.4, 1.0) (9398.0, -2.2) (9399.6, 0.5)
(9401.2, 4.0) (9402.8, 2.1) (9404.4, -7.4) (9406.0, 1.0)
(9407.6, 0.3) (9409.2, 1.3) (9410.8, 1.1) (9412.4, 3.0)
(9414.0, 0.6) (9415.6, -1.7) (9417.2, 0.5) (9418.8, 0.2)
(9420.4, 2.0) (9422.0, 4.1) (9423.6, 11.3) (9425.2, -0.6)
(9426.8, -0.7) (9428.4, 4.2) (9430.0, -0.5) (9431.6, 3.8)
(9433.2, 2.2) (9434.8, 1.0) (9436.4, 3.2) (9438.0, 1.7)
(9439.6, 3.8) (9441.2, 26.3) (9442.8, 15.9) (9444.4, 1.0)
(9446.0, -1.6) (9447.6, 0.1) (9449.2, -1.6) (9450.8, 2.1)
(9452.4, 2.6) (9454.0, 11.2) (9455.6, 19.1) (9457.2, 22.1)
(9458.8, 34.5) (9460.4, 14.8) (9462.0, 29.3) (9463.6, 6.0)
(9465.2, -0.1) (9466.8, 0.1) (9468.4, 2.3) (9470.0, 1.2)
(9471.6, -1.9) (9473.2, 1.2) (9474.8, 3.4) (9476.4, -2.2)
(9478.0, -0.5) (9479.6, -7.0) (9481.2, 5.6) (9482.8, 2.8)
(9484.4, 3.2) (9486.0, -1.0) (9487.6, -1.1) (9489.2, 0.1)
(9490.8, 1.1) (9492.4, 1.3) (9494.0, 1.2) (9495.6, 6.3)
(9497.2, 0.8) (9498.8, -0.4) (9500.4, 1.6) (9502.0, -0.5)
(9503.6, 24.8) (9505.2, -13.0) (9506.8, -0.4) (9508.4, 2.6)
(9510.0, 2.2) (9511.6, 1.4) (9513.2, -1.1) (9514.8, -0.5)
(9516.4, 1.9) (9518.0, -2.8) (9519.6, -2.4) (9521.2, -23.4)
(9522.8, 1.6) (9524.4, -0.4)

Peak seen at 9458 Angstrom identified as H-beta 4861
